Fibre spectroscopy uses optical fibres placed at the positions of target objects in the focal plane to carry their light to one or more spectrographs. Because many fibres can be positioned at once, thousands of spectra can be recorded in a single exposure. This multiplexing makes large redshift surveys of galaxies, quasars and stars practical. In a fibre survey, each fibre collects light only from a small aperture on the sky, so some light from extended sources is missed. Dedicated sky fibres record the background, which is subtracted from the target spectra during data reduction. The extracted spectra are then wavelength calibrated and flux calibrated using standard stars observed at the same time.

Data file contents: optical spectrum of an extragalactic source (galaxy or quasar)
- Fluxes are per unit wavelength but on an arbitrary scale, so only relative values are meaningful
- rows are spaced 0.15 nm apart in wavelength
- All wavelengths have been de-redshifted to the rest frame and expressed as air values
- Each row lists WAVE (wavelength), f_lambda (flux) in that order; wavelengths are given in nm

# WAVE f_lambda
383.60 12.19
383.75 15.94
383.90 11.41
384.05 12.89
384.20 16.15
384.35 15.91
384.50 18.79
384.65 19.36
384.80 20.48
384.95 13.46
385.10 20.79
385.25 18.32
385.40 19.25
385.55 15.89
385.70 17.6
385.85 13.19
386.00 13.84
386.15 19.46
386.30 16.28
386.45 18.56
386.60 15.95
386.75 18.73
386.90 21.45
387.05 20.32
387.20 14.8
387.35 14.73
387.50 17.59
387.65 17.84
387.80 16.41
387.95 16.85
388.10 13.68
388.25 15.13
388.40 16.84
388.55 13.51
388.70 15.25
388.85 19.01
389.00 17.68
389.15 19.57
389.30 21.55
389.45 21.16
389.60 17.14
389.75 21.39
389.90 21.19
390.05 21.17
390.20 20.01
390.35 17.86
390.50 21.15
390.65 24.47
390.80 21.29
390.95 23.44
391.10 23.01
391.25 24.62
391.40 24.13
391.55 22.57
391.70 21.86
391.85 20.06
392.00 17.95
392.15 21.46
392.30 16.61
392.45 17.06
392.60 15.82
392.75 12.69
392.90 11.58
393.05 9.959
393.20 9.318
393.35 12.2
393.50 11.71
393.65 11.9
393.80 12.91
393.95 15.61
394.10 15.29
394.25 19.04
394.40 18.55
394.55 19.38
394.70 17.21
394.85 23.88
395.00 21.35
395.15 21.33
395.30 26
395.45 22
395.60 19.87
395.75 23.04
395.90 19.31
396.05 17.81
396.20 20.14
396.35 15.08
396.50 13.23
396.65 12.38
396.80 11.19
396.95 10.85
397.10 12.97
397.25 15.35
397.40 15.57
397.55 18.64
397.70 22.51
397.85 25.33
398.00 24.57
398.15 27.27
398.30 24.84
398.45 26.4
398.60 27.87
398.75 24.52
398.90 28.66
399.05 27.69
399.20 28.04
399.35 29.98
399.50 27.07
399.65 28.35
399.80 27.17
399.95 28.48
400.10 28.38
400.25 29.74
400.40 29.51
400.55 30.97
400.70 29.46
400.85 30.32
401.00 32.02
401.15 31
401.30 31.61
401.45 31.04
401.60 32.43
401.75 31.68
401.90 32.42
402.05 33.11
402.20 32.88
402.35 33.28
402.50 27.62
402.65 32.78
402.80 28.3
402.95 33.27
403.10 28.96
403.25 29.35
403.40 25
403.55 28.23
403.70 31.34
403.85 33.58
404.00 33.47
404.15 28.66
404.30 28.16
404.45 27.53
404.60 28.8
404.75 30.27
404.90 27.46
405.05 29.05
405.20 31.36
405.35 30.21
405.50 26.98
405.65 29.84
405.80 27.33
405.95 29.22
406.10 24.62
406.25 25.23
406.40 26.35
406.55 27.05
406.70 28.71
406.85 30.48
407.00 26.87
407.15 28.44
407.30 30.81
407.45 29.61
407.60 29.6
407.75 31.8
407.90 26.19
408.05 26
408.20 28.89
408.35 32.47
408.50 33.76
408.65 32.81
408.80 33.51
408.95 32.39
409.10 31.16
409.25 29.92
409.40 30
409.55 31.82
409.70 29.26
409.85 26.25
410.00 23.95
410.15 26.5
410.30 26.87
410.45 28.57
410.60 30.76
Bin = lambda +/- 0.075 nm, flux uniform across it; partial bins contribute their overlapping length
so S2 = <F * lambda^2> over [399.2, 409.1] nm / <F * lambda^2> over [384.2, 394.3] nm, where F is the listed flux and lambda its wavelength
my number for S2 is 1.81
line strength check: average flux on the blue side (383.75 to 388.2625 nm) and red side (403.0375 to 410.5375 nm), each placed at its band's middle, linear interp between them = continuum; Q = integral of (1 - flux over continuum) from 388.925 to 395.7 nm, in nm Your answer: 0.54 nm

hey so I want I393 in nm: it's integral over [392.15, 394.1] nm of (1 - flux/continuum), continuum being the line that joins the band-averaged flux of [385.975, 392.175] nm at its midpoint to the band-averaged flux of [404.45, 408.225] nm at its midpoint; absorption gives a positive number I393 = 0.71 nm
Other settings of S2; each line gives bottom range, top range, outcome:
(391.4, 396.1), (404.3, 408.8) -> 1.74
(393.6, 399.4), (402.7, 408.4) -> 1.50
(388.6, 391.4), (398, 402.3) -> 1.50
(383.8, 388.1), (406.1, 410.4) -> 1.92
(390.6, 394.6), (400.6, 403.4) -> 1.86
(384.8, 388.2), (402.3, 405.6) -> 1.90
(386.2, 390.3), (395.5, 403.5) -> 1.52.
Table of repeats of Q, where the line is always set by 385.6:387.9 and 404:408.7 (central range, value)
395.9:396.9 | 0.34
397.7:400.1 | -0.25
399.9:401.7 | -0.34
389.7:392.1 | -0.25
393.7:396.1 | 0.28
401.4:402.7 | -0.28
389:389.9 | -0.06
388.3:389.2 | 0.07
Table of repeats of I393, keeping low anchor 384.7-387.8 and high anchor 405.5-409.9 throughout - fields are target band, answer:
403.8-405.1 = -0.10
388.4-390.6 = 0.02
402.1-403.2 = -0.19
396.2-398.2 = 0.53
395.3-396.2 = 0.07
